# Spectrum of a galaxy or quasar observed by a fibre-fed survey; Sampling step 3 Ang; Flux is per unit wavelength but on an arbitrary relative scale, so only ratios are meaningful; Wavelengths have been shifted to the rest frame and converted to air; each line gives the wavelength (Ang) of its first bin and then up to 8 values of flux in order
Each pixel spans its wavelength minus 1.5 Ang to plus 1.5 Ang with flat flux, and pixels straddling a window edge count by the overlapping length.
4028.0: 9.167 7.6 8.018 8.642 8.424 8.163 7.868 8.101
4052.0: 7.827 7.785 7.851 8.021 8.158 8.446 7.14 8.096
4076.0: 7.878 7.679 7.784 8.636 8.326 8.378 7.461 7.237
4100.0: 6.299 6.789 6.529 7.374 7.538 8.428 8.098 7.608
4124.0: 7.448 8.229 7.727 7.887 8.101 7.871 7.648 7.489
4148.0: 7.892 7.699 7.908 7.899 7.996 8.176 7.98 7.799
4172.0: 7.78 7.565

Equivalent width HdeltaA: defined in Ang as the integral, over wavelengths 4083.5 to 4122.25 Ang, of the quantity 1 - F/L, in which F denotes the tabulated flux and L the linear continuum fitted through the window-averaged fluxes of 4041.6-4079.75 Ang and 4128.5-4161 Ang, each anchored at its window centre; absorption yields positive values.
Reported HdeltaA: 1.4 Ang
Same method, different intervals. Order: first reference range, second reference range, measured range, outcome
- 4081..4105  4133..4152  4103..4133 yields 0.24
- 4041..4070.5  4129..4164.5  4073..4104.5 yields 1.05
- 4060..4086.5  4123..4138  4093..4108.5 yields 2.07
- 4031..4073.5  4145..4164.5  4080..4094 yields -0.34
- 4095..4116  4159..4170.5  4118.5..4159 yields -1.04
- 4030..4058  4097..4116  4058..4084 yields -0.89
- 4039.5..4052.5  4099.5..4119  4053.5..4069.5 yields -0.22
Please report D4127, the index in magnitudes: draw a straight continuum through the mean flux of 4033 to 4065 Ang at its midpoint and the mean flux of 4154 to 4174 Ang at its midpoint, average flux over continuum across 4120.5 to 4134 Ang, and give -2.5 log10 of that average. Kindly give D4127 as 0.03 mag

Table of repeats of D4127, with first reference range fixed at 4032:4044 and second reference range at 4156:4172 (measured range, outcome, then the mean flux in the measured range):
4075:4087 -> 0.02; 8.01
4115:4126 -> 0.03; 7.84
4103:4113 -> 0.15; 7.07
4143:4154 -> 0.04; 7.72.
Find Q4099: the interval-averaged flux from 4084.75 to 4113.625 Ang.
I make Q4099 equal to 7.41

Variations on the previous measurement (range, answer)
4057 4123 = 7.71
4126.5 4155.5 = 7.83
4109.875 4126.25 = 7.83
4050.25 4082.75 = 7.88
